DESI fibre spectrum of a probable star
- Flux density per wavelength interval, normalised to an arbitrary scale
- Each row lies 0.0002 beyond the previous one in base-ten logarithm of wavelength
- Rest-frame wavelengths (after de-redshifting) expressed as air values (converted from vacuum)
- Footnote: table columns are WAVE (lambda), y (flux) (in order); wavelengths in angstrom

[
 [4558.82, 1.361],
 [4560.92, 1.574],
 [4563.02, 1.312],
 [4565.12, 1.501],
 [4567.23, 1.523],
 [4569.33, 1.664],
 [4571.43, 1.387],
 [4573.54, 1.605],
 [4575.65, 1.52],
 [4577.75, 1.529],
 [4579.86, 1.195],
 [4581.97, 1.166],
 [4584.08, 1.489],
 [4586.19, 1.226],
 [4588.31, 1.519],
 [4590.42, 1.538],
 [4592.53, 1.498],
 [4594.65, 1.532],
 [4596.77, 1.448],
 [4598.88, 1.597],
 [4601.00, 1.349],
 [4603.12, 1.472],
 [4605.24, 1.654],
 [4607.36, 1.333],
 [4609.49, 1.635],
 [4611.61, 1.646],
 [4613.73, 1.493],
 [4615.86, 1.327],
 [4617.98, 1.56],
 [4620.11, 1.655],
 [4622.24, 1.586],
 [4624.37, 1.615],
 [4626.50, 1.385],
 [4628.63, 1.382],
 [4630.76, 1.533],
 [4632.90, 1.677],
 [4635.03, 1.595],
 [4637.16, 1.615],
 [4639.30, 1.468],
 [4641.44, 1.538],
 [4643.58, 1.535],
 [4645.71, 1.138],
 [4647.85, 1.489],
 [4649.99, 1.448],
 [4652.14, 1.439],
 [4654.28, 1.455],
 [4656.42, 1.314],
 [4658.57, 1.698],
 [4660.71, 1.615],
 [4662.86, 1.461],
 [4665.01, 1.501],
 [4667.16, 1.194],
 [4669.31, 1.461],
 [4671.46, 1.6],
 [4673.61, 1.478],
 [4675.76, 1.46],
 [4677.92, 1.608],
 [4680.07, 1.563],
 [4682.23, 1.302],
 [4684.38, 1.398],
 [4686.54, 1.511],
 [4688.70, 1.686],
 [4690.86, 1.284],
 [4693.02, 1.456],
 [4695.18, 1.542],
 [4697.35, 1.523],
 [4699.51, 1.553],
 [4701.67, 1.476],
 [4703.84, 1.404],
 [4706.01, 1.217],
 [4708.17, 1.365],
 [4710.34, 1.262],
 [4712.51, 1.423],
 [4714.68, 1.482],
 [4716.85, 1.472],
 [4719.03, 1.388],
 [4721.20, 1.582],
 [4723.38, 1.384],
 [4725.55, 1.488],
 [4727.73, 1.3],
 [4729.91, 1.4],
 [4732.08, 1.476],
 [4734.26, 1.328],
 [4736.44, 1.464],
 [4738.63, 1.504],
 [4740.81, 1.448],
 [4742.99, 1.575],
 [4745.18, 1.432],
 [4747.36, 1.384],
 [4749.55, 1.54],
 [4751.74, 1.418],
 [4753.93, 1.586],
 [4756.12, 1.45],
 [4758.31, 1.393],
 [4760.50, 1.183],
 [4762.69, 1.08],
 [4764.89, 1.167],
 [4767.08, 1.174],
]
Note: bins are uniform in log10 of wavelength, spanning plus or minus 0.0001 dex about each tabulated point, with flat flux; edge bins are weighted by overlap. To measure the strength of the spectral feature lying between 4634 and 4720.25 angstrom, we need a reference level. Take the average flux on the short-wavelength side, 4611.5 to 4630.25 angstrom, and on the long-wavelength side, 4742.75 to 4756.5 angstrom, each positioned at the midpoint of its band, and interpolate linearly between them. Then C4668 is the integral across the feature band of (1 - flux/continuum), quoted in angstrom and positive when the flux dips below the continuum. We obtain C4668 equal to 2.1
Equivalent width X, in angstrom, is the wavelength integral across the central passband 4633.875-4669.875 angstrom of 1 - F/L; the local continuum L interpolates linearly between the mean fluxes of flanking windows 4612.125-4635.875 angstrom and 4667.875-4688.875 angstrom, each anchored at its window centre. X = 1.0 angstrom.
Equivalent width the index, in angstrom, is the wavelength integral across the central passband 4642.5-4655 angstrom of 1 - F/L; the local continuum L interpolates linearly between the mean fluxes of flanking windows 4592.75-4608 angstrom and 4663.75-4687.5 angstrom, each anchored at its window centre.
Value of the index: 0.5 angstrom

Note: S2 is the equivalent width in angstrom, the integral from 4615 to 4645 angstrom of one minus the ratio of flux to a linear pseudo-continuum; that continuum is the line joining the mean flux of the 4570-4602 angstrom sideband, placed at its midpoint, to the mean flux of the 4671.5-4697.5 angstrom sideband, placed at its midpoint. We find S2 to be -1.4 angstrom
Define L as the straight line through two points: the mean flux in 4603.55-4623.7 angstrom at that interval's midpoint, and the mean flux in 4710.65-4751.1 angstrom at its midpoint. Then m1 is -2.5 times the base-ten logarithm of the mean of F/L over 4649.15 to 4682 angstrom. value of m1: 0.012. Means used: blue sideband 1.54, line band 1.48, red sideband 1.44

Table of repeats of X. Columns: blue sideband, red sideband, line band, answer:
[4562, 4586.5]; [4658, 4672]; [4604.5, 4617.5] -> -0.50 angstrom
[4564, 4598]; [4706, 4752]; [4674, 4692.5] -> -0.48 angstrom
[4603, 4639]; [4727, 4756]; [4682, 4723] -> 1.12 angstrom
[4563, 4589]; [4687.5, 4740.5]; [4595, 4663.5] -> -3.28 angstrom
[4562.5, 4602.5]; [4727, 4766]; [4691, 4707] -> -0.35 angstrom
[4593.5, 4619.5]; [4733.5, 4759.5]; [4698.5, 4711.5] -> 0.84 angstrom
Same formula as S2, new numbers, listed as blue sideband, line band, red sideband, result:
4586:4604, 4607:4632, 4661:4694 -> -0.8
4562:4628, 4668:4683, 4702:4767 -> -0.7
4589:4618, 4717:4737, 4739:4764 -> 0.0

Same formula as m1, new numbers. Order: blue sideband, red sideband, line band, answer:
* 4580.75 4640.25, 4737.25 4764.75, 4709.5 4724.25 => 0.00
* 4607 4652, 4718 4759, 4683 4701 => -0.01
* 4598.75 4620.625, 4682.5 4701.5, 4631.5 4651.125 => 0.00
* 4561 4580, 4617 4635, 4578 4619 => 0.05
